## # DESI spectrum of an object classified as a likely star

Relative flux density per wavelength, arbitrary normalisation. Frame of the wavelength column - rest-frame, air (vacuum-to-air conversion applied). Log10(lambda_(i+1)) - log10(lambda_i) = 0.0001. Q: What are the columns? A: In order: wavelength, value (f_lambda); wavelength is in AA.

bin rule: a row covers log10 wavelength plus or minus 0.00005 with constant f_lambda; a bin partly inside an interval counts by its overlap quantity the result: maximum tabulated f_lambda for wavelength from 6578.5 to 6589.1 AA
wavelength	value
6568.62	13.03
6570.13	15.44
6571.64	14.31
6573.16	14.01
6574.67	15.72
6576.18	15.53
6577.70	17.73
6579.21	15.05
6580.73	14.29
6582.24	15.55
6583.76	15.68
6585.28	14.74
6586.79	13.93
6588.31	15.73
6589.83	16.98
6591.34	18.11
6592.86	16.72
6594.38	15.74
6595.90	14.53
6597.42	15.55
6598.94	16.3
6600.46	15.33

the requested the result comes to 15.73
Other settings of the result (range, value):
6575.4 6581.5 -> 17.73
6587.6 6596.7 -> 18.11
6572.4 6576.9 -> 15.72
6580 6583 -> 15.55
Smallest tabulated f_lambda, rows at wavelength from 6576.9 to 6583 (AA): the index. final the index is 14.29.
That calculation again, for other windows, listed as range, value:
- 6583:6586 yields 14.74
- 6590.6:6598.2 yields 14.53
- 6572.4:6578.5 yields 14.01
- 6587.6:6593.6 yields 15.73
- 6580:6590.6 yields 13.93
